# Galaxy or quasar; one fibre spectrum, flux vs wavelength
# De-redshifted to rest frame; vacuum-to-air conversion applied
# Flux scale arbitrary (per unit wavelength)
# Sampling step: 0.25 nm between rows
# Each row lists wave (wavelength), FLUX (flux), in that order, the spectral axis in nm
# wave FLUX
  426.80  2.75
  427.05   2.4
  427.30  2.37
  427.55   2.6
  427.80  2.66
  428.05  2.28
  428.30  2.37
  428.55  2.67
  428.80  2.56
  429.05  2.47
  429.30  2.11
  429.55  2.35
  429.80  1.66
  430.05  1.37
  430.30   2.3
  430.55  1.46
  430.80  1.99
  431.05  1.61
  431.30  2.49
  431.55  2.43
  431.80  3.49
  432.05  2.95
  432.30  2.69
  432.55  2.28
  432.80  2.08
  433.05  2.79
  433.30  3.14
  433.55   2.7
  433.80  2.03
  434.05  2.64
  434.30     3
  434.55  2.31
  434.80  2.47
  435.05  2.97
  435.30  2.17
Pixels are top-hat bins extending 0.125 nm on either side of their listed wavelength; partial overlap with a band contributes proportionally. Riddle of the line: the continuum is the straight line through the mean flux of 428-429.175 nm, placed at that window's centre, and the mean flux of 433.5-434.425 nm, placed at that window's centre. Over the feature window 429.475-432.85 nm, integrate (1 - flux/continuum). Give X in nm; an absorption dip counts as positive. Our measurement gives 0.41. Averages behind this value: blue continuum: 2.48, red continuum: 2.58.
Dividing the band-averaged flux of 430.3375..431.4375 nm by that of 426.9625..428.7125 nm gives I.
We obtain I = 0.78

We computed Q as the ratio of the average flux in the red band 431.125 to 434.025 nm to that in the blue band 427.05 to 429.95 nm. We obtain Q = 1.11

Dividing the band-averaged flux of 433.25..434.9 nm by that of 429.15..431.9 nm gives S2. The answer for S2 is 1.23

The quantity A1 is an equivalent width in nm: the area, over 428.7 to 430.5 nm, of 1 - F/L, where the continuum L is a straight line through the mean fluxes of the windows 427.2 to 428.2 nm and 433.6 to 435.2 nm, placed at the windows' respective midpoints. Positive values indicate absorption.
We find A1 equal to 0.30 nm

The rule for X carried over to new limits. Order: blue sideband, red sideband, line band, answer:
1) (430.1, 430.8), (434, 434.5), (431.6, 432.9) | -0.246 nm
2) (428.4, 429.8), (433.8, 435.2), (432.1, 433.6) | -0.053 nm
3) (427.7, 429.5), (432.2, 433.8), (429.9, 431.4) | 0.386 nm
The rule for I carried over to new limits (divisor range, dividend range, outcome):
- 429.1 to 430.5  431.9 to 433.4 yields 1.36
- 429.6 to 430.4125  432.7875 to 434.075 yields 1.43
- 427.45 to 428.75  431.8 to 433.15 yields 1.05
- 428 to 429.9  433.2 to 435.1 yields 1.14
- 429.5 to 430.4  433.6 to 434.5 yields 1.36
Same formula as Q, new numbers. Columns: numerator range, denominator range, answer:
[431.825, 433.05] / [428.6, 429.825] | 1.13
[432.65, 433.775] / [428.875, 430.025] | 1.24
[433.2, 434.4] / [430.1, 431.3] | 1.43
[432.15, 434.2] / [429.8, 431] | 1.45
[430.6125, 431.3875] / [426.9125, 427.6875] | 0.80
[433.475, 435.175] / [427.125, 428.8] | 1.04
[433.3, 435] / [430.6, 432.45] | 1.05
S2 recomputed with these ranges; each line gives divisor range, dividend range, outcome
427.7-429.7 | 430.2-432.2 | 0.97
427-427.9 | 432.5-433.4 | 1.03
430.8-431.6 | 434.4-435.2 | 1.22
